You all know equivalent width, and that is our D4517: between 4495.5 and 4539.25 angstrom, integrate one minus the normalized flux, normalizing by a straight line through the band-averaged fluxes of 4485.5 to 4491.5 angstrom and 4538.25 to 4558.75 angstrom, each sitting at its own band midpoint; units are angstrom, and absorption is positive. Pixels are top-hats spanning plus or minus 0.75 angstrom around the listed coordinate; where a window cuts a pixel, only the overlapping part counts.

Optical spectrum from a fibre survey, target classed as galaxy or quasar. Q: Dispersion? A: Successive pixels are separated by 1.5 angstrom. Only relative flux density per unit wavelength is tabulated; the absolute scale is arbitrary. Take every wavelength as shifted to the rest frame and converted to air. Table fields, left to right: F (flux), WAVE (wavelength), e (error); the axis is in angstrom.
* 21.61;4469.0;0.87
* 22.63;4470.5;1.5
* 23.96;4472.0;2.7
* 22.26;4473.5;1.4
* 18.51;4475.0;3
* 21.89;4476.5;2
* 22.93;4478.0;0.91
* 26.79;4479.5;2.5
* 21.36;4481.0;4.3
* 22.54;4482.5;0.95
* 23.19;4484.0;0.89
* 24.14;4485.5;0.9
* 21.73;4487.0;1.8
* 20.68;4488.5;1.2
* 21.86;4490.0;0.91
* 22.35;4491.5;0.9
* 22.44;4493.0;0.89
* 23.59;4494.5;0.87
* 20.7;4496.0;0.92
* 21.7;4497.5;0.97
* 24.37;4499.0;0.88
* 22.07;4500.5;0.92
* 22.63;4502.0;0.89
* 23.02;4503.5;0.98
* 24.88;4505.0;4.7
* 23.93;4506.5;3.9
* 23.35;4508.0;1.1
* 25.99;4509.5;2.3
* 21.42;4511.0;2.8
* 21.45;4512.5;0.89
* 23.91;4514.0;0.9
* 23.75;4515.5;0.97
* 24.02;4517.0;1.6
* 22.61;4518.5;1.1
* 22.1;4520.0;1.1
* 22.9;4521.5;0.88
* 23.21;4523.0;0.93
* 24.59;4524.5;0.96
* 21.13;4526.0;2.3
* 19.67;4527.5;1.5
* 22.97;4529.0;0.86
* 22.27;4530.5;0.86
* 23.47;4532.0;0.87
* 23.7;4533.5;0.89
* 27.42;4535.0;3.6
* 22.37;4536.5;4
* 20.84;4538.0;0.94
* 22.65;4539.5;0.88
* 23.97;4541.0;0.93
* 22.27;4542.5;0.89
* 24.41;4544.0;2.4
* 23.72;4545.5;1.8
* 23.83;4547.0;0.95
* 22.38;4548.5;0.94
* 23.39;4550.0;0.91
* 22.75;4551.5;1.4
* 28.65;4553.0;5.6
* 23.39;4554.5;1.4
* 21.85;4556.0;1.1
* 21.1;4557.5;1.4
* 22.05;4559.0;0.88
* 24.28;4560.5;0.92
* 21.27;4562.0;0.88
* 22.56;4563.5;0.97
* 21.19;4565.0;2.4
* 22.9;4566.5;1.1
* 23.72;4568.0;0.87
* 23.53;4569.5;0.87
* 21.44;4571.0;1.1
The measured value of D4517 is -0.82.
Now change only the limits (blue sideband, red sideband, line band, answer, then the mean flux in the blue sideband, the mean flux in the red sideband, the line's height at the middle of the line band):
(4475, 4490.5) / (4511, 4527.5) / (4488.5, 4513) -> -0.2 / 22.5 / 22.7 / 22.6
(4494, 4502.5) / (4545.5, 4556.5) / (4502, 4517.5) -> -0.5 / 22.5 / 23.8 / 22.8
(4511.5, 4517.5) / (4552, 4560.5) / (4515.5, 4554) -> 0.1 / 23.2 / 23.5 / 23.3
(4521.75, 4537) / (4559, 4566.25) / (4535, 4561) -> -0.7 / 23.1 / 22.3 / 22.7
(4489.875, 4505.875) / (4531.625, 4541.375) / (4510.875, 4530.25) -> 0.5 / 22.7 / 23.5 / 23.2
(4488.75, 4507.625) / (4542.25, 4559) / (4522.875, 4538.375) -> 0.2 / 22.8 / 23.4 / 23.2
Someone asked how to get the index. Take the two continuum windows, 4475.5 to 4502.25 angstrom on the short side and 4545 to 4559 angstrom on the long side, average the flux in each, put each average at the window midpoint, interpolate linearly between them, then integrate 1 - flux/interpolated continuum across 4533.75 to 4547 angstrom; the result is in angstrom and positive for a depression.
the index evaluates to -0.2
